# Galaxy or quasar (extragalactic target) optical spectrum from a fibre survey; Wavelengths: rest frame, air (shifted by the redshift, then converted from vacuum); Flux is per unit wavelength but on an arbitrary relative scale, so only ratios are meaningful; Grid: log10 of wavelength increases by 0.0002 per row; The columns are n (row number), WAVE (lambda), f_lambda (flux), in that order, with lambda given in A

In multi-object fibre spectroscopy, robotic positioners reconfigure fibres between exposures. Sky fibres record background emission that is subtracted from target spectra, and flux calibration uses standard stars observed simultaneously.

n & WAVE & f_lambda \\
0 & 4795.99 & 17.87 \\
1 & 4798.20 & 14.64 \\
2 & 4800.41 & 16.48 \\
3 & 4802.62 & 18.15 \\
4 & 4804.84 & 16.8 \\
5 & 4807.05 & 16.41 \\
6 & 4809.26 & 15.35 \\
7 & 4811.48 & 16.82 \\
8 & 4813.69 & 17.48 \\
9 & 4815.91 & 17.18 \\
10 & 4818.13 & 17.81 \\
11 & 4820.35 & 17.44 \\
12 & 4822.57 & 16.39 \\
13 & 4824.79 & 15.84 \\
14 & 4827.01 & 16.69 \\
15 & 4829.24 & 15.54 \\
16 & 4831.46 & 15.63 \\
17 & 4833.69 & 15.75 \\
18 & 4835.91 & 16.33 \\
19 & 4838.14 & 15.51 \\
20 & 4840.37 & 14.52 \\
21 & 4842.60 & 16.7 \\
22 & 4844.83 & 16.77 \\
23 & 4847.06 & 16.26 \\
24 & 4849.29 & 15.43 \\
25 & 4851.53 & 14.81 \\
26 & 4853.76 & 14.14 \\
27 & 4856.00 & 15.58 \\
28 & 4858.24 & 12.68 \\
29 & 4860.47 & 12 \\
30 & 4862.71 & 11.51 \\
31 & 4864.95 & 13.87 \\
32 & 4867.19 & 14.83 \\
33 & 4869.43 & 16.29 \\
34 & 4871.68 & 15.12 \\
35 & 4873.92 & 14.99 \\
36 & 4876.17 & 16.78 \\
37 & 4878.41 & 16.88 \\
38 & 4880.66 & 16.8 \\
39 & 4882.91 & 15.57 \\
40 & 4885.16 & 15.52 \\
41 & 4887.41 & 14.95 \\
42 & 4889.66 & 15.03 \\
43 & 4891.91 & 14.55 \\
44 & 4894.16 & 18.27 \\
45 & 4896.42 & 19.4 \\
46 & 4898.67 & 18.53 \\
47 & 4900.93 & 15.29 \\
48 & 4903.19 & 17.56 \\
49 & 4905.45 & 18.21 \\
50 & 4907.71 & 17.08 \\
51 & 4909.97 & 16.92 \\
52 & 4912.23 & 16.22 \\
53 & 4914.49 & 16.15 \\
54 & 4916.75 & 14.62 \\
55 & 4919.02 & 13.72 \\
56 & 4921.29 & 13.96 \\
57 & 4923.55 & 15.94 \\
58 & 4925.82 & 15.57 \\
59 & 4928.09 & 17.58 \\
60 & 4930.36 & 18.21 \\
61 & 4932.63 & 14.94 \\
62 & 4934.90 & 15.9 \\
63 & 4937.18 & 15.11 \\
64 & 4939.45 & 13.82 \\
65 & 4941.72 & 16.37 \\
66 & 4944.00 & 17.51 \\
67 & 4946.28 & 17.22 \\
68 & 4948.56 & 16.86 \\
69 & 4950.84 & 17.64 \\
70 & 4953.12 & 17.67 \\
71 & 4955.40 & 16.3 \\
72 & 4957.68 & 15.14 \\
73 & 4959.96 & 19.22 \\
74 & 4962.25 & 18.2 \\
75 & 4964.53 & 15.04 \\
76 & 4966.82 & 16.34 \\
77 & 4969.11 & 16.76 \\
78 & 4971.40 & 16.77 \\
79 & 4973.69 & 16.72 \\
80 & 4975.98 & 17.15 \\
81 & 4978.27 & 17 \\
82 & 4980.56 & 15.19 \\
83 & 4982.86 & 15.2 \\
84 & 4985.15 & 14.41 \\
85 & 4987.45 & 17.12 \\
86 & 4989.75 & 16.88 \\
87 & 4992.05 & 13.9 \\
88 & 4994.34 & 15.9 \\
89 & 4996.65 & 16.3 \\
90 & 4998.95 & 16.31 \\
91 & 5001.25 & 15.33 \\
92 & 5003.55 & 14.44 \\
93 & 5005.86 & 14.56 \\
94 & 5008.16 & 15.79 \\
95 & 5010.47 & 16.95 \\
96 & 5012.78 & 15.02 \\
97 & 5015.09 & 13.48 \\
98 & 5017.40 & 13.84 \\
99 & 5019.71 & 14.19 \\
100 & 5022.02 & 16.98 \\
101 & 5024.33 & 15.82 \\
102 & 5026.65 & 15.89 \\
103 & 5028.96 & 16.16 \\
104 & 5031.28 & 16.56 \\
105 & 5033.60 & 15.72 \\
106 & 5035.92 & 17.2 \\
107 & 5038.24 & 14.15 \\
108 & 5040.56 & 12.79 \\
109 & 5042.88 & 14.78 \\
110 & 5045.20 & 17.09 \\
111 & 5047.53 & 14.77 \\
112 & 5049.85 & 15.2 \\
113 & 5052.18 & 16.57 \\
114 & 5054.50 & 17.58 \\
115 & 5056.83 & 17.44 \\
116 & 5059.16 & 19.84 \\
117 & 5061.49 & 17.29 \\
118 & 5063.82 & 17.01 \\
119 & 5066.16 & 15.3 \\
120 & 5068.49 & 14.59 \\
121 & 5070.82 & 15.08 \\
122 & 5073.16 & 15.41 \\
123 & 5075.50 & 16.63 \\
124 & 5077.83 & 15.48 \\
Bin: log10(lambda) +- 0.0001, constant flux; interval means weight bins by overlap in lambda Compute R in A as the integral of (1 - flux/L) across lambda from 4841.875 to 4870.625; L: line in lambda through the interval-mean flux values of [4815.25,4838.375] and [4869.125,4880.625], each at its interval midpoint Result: 2.7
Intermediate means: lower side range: 16.4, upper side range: 16.1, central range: 14.7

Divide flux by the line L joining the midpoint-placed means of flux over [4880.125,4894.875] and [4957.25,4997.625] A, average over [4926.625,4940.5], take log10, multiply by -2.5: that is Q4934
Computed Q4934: 0.01 mag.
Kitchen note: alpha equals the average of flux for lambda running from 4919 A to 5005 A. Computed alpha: 16.2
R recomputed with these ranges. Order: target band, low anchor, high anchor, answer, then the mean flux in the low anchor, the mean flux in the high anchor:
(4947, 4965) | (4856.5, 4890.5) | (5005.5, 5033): -2.2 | 14.9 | 15.5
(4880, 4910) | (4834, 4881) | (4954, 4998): -2.3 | 15.1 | 16.3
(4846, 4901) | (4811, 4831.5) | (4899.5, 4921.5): 3.2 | 16.7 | 16.1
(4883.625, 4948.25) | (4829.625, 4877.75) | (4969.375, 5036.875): -3.7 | 15.1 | 15.8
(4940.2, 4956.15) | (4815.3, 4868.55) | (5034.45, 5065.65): -1.2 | 15.4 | 16.3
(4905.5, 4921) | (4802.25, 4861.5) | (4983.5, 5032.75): -0.1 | 15.9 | 15.5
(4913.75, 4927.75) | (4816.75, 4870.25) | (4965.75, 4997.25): 0.6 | 15.3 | 16.1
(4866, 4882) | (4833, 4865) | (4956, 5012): -0.9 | 14.8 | 16.1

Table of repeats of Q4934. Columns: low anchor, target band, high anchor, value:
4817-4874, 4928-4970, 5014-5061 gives -0.07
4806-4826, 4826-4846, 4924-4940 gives 0.05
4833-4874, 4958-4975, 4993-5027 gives -0.11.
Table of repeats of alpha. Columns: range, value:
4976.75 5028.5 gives 15.5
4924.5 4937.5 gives 16.3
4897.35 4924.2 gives 16.2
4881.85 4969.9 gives 16.4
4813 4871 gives 15.5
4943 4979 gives 17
